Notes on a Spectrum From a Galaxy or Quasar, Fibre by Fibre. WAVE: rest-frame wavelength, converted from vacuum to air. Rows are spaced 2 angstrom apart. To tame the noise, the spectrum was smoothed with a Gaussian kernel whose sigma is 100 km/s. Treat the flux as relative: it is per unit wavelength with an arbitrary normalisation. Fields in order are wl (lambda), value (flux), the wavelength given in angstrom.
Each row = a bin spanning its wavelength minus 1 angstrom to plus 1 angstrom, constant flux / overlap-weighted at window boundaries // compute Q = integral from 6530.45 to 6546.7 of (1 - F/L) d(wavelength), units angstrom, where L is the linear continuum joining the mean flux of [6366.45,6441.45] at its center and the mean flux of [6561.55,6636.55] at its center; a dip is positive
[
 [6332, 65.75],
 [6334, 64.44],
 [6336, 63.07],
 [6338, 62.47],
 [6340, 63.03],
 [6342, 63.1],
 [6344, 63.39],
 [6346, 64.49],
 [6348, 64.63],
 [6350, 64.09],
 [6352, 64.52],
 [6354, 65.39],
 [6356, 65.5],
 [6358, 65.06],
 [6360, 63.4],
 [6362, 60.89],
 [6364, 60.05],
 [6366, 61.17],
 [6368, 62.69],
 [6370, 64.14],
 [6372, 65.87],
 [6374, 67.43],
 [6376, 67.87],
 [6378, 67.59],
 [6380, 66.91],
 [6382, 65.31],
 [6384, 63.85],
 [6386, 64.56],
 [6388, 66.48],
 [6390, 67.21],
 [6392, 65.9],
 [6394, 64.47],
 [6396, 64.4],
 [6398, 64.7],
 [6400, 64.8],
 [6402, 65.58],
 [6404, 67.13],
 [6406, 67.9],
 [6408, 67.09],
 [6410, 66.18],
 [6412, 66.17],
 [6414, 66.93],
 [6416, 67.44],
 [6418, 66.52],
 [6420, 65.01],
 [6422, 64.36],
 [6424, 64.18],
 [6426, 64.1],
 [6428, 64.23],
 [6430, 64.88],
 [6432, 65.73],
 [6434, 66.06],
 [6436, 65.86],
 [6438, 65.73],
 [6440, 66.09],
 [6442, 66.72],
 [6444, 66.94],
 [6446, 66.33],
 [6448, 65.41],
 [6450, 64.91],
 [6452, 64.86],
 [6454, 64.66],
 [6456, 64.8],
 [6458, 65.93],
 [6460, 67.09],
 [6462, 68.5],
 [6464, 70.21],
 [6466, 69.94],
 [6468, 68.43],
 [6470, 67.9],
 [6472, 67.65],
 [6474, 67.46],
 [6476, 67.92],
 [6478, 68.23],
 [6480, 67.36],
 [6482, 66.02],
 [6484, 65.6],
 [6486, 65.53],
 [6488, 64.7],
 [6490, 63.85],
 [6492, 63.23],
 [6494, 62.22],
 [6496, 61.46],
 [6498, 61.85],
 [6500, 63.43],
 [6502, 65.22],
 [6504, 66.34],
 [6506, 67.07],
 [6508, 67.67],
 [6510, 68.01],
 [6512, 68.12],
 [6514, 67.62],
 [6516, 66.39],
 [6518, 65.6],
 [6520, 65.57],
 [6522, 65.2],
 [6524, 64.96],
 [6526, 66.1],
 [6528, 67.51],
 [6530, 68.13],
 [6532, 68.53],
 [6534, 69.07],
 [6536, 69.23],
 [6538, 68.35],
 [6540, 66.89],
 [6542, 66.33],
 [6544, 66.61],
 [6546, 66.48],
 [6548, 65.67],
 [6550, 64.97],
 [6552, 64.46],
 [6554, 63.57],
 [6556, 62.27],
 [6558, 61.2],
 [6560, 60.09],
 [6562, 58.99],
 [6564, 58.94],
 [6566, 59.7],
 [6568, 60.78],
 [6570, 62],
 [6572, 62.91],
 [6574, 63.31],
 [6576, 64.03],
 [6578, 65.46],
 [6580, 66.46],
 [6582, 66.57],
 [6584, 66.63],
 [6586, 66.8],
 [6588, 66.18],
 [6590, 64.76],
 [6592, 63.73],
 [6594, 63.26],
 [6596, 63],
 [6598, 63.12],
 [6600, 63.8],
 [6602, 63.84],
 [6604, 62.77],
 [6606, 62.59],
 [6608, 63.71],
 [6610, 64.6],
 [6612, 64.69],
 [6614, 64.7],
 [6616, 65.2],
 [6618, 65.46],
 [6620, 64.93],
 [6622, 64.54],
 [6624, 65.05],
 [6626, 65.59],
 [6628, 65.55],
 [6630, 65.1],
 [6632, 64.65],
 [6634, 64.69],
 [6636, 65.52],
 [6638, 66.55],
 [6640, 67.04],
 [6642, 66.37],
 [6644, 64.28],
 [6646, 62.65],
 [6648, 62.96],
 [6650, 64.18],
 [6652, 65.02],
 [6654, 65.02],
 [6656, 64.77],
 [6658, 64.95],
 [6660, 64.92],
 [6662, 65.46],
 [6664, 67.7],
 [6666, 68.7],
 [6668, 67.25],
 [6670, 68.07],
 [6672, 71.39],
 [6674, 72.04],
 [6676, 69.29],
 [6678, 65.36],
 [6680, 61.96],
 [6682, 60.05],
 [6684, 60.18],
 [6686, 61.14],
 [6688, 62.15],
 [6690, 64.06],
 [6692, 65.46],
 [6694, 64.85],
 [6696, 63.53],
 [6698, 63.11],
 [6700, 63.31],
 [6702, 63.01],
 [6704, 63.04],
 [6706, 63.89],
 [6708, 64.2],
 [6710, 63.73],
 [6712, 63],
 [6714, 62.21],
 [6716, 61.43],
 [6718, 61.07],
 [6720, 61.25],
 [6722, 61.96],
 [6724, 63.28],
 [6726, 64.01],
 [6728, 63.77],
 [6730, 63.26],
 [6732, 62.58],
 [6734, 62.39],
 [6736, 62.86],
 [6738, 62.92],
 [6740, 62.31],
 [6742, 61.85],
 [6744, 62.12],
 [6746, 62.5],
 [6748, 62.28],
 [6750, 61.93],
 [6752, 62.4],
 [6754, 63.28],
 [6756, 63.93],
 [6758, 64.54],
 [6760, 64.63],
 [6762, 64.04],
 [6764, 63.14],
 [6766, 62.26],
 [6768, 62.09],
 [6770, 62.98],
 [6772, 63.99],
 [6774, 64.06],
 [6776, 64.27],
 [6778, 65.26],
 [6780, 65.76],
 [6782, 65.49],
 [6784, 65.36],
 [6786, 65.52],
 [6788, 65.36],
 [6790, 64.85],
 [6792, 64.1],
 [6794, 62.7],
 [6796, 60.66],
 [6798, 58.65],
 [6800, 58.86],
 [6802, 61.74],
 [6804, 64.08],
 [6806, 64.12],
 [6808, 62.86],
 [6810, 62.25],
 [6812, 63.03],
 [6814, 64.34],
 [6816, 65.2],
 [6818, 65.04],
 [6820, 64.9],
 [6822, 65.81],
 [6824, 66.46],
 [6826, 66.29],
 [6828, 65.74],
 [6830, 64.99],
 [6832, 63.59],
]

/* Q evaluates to -0.8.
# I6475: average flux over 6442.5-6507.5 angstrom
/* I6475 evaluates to 66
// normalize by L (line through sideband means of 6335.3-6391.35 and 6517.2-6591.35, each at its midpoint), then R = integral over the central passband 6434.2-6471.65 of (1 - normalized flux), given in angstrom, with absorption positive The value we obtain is -1.18 angstrom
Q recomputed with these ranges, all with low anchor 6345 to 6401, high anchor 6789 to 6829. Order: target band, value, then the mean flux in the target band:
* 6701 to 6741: 0.64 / 62.8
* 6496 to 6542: -1.56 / 66.6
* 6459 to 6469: -0.67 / 68.8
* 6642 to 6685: -1.06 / 65.6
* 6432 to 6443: -0.25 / 66.1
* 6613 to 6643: -0.62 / 65.4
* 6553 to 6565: 0.64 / 60.8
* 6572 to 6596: -0.31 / 65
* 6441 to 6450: -0.23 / 66.2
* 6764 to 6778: 0.06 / 63.4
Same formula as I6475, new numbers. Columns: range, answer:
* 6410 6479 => 66.4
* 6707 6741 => 62.7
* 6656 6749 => 63.9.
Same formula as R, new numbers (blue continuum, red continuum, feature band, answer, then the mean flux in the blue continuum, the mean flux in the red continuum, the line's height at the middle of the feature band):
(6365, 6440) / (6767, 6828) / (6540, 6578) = 1.1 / 65.6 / 63.9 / 64.9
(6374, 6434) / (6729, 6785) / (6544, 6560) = 0.2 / 65.8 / 63.4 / 64.8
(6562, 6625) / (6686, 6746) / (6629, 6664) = -0.8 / 63.9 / 62.9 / 63.5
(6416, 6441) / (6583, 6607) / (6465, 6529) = -1.2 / 65.3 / 64.2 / 64.9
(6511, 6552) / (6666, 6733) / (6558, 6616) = 2.1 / 66.8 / 64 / 65.9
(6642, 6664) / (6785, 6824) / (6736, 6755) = 0.4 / 64.7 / 63.5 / 63.9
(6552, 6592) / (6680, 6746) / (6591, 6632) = -0.8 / 63.2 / 62.7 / 63.1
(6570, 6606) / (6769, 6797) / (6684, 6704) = 0.3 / 64.4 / 64.3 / 64.3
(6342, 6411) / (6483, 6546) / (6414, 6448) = -0.1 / 65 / 66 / 65.4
